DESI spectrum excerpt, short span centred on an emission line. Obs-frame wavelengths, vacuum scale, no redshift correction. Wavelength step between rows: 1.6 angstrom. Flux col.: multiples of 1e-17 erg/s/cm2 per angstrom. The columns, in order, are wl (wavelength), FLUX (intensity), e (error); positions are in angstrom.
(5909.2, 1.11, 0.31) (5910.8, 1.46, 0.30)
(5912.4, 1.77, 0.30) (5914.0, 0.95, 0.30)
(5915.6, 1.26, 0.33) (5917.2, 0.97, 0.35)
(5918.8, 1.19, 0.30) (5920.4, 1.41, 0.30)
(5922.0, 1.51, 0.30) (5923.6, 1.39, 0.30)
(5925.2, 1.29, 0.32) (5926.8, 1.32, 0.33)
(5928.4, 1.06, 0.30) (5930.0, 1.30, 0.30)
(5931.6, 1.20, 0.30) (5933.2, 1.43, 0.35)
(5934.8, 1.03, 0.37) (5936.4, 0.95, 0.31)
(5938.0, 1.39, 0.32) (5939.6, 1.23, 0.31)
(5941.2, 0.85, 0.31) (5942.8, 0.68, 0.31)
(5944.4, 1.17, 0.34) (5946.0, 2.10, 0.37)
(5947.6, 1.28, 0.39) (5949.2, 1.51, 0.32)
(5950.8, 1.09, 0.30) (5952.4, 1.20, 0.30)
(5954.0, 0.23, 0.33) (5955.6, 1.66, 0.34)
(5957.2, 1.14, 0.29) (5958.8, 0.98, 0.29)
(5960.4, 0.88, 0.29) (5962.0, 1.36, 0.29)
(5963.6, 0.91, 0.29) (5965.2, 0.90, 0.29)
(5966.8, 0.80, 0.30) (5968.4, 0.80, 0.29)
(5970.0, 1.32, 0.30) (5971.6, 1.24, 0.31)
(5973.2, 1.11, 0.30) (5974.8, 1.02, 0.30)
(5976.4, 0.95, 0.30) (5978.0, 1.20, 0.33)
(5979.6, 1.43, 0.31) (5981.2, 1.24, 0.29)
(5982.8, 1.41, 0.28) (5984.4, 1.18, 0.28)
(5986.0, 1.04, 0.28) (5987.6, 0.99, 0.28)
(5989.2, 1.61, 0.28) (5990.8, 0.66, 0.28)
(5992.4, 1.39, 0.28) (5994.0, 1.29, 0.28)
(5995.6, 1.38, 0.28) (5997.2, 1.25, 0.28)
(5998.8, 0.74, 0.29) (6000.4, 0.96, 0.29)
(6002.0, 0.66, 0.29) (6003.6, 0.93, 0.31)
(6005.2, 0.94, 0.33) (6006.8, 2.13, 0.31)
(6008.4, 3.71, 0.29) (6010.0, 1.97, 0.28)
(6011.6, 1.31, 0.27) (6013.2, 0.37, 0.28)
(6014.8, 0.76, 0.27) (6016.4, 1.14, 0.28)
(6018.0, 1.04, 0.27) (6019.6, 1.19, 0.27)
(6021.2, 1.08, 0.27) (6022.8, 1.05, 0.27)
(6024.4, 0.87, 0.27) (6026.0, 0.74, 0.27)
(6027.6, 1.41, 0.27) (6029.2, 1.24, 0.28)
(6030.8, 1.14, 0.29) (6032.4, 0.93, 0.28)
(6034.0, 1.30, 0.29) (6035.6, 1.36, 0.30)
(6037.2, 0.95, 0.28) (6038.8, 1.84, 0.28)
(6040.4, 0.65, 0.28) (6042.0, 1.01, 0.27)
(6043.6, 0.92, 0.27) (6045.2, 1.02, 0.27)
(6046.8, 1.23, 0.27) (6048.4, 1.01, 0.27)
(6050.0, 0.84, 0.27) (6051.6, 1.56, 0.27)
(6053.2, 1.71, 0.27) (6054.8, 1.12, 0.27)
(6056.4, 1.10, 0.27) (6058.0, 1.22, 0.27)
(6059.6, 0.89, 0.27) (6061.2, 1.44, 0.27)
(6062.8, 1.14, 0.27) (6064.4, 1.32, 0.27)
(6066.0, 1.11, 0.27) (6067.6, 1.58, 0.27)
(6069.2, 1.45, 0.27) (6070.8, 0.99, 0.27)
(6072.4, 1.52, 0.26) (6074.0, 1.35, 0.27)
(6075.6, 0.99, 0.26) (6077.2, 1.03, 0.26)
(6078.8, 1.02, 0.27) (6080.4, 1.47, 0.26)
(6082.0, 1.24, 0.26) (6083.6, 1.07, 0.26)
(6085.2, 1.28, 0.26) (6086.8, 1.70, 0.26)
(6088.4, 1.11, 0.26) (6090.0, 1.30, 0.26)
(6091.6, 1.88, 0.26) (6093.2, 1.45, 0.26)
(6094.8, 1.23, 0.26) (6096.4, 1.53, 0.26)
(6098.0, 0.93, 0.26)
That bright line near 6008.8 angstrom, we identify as H-gamma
